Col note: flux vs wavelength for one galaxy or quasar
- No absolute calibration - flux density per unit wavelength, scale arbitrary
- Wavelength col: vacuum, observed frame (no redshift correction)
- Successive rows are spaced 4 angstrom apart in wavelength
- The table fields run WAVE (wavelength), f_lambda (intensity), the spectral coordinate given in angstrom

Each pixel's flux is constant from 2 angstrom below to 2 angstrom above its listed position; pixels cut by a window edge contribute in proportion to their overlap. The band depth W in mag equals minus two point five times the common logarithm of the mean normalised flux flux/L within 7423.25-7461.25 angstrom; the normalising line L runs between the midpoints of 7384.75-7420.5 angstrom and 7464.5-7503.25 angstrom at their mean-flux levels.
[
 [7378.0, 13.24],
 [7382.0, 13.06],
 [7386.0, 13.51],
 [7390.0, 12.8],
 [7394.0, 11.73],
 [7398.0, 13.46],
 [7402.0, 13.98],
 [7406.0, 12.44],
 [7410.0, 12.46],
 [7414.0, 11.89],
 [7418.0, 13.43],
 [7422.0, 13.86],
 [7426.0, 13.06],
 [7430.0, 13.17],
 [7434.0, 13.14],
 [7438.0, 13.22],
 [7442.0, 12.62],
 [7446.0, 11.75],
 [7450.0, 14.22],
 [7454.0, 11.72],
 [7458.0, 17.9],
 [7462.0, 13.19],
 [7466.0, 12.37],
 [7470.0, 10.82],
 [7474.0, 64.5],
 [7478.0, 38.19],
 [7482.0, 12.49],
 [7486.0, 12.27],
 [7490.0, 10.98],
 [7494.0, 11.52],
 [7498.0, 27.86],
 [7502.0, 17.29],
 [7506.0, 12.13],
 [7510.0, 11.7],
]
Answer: 0.28 mag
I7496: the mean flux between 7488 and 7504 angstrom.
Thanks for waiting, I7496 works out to 16.9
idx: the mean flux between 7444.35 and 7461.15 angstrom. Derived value 13.9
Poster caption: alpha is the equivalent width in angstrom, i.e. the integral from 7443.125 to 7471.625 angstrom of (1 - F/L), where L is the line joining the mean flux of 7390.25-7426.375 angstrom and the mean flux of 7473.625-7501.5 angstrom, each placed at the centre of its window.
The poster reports 8.65 angstrom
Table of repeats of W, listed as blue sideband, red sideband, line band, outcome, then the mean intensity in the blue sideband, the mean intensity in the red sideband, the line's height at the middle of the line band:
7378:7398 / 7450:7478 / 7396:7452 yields 0.30 mag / 12.9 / 22.4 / 17.4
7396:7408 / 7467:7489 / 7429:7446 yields 0.44 mag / 13.3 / 26.2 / 19.3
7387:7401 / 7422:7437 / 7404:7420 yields 0.04 mag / 12.8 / 13.2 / 13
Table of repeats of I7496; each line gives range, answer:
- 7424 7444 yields 13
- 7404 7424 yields 12.8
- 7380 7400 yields 12.9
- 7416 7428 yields 13.5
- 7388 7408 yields 12.9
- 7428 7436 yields 13.2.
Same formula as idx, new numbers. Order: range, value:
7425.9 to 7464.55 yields 13.4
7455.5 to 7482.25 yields 24.7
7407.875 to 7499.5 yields 16.7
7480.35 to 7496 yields 11.8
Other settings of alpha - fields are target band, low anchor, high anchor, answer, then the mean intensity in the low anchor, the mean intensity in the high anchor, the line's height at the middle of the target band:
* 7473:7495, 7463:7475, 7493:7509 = -1.5 angstrom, 25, 17.2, 21.3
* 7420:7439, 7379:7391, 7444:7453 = -0.5 angstrom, 13.2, 12.8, 12.9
